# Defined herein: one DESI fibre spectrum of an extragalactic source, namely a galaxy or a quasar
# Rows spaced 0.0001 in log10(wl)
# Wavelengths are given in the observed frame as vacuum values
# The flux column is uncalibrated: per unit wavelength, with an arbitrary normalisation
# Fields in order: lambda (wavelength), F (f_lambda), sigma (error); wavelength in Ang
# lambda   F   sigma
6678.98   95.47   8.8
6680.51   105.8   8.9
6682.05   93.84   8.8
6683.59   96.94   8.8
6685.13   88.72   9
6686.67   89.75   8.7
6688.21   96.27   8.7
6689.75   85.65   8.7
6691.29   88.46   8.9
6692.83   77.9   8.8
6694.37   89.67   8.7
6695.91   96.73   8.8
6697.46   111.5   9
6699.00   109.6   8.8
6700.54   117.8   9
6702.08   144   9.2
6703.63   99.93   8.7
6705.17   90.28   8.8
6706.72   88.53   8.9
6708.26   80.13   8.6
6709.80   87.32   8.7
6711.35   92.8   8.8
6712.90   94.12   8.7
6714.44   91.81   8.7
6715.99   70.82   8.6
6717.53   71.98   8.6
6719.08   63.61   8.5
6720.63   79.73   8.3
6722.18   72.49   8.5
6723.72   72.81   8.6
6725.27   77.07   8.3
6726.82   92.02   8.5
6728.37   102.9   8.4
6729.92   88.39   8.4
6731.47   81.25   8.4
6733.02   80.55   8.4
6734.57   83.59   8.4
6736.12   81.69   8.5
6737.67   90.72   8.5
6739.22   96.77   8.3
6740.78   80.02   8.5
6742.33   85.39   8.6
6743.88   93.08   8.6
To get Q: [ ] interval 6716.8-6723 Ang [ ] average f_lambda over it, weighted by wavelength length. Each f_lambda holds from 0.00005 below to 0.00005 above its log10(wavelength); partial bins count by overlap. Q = 72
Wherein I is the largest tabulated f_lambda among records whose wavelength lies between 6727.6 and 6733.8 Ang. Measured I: 102.9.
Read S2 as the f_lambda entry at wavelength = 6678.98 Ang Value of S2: 95.47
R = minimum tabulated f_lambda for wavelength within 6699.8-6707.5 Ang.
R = 88.53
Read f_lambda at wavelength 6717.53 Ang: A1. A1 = 71.98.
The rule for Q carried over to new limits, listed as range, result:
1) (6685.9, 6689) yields 93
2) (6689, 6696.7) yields 87.7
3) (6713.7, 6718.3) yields 78.2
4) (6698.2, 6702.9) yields 124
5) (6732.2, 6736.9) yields 82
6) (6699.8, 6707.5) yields 108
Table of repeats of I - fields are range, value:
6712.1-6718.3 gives 94.12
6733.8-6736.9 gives 83.59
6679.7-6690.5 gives 105.8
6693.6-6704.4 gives 144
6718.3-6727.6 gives 92.02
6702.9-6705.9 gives 99.93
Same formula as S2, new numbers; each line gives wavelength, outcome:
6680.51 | 105.8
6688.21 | 96.27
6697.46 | 111.5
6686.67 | 89.75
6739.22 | 96.77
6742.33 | 85.39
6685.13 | 88.72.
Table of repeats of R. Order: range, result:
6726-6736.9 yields 80.55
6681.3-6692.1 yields 85.65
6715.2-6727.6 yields 63.61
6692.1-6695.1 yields 77.9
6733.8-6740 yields 81.69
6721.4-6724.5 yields 72.49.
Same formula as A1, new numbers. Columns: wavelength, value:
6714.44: 91.81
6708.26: 80.13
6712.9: 94.12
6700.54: 117.8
